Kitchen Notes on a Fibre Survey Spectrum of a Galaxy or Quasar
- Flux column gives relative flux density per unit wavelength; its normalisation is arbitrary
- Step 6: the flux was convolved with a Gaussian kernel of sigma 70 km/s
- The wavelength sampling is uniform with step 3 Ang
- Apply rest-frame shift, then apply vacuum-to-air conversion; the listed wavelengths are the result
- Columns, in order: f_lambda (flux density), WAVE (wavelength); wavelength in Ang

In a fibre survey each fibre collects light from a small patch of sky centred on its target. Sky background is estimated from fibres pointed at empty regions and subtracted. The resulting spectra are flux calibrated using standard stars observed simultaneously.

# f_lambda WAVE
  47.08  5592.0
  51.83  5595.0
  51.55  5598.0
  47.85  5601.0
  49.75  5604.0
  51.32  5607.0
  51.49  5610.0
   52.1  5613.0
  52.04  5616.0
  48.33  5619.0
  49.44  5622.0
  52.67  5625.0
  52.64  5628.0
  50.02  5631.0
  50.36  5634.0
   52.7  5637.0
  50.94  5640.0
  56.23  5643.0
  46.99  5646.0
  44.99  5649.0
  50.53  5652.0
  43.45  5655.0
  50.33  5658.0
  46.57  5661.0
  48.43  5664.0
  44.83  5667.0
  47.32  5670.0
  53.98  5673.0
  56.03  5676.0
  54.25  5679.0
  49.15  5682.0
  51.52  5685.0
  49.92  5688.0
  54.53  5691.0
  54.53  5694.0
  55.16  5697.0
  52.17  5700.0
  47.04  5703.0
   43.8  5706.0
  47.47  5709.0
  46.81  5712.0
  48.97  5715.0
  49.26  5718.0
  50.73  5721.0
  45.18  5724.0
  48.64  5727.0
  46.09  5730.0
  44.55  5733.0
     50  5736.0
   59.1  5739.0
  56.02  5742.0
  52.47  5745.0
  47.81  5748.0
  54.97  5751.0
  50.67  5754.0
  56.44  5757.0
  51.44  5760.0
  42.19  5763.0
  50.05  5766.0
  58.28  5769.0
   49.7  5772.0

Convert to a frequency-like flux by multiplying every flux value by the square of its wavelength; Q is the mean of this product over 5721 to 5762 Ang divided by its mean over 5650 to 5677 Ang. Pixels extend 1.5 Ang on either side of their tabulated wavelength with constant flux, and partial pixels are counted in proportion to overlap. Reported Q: 1.07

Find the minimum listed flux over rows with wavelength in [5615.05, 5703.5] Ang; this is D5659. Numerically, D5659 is 43.45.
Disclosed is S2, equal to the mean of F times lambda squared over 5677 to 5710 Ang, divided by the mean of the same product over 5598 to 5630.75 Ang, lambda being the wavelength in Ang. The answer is 1.0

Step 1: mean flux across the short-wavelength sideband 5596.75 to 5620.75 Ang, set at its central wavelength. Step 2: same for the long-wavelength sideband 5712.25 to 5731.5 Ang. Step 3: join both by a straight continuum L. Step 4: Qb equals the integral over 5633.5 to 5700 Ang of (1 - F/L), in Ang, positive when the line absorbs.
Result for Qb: -1.8 Ang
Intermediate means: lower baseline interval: 50.5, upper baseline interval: 48.1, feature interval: 50.6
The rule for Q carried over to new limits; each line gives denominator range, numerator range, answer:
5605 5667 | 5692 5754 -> 1.03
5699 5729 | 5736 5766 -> 1.10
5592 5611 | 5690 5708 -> 1.05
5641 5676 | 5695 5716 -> 1.02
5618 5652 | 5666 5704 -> 1.04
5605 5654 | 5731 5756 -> 1.07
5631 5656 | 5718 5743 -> 1.04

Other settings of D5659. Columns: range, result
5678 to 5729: 43.8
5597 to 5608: 47.85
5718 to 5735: 44.55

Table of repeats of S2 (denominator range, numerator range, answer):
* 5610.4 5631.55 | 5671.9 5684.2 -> 1.06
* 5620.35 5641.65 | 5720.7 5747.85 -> 1.01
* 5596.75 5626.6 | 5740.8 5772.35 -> 1.08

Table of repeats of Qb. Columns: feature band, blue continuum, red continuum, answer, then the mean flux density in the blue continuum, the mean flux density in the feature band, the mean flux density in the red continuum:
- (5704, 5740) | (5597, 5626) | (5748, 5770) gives 2.2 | 50.6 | 48.2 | 51.6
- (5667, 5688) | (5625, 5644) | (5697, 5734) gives -0.6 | 52.1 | 51.4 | 47.9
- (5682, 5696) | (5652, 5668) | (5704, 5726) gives -1.5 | 47.1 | 52.3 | 47.5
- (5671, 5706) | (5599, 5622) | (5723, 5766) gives -1.2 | 50.4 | 52.1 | 50.4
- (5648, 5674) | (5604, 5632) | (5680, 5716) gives 1.4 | 51.1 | 47.8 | 50.2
